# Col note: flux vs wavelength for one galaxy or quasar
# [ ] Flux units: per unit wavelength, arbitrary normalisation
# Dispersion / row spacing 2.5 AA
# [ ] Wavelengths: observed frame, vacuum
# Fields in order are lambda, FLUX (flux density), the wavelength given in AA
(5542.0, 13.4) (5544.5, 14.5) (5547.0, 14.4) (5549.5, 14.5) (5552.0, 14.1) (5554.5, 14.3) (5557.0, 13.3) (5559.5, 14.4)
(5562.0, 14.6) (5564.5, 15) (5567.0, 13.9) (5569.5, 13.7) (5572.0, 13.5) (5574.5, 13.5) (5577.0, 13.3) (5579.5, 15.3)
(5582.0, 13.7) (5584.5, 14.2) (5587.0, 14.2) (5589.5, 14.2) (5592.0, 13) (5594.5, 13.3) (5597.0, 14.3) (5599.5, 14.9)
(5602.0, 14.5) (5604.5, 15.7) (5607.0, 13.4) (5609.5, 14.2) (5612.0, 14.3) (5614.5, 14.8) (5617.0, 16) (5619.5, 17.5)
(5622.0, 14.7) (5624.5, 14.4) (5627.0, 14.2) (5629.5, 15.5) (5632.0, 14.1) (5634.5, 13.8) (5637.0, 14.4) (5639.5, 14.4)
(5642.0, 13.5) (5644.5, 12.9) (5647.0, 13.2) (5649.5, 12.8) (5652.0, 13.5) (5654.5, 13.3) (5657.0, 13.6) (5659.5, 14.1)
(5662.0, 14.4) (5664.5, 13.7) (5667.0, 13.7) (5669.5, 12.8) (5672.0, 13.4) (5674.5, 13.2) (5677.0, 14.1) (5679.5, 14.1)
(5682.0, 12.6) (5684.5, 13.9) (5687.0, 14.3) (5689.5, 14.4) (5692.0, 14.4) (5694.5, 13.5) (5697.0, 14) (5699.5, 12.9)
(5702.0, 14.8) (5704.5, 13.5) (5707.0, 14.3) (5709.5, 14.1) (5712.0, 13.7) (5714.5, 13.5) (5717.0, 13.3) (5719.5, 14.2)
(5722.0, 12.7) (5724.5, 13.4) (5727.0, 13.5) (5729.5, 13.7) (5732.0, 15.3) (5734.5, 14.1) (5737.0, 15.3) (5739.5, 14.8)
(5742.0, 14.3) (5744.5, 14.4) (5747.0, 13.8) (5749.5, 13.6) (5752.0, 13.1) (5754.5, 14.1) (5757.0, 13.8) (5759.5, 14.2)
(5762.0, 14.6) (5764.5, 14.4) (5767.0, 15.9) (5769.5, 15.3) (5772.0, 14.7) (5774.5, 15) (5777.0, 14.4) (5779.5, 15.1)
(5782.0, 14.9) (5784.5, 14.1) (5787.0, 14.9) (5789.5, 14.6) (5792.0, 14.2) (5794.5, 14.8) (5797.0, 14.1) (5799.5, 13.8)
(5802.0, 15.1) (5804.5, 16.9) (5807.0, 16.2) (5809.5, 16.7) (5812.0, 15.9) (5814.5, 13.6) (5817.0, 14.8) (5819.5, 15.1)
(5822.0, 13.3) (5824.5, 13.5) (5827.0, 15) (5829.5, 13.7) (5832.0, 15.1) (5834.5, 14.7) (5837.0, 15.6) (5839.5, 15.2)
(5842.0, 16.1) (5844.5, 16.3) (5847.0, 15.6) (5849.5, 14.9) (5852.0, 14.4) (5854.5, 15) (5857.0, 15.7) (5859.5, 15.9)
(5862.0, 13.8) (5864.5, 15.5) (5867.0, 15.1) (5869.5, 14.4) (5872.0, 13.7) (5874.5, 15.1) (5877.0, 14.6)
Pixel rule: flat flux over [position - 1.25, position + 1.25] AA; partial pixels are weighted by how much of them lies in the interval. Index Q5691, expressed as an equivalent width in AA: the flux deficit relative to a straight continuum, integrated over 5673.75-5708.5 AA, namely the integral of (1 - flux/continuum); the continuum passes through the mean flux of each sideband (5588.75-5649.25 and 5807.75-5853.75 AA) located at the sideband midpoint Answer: 1.7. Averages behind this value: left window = 14.4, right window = 15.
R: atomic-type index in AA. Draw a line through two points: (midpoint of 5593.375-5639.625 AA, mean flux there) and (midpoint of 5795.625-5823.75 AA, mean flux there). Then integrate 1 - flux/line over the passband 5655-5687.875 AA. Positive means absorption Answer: 2.4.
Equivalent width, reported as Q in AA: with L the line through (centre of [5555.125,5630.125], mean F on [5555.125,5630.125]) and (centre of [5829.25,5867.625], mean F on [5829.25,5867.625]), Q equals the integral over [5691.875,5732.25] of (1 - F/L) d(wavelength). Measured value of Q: 2.74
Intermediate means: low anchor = 14.4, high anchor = 15.2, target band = 13.8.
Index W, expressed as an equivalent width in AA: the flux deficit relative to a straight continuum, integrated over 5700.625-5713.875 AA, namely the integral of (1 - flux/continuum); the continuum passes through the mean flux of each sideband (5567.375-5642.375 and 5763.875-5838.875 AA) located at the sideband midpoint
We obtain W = 0.52 AA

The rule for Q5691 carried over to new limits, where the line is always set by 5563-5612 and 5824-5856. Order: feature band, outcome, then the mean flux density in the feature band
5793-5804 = 0.2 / 14.6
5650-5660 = 0.6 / 13.5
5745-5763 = 1.0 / 13.9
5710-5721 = 0.7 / 13.7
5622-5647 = 0.3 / 14.1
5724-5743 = 0.4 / 14.3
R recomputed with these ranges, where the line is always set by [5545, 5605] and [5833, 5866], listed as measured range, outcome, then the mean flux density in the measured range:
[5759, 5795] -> 0.55 AA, 14.8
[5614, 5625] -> -0.98 AA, 15.6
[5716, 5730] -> 1.23 AA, 13.5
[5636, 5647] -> 0.53 AA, 13.7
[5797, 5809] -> -0.27 AA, 15.4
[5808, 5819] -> -0.09 AA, 15.3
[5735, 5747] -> 0.21 AA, 14.6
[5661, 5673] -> 0.77 AA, 13.6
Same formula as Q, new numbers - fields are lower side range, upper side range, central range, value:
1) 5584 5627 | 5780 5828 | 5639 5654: 1.32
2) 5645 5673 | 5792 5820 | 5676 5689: -0.07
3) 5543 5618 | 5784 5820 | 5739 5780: 1.19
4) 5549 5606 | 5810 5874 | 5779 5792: 0.08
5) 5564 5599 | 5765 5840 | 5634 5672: 1.70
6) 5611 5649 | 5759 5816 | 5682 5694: 0.51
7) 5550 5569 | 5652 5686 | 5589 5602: 0.04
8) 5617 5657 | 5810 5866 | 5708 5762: 2.23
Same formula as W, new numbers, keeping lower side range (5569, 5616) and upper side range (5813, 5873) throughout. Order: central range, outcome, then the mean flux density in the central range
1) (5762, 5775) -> -0.3 AA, 15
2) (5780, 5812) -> -0.8 AA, 15.1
